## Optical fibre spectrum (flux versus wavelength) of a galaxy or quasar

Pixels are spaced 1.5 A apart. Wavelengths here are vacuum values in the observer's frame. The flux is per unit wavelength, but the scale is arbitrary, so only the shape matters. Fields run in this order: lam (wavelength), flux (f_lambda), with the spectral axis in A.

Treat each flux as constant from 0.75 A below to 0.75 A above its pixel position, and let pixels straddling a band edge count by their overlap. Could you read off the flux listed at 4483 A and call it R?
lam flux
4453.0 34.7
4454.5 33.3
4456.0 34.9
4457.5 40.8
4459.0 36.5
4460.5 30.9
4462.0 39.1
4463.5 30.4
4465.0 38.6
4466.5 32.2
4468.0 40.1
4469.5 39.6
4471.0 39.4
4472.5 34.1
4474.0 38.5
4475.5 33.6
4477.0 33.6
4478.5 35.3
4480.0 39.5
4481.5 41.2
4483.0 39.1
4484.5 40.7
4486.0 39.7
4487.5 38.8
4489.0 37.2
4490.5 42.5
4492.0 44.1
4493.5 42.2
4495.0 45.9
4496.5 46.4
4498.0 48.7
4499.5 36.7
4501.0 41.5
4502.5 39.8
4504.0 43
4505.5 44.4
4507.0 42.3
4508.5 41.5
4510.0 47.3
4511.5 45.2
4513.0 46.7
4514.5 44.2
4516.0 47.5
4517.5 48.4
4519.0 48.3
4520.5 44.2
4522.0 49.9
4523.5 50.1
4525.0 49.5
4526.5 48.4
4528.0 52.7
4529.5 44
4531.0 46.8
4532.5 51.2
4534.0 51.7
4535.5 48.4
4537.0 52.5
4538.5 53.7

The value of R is 39.1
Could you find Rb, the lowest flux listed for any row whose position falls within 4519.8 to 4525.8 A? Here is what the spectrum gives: 44.2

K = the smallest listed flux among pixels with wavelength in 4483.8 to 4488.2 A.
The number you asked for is 38.8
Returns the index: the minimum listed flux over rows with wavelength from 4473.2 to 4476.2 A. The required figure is 33.6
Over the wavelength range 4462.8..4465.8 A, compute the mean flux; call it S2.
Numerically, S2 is 34.5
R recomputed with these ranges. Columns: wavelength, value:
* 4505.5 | 44.4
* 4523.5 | 50.1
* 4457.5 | 40.8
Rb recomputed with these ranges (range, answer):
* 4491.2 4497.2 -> 42.2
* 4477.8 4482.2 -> 35.3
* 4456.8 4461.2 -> 30.9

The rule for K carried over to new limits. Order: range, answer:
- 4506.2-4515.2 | 41.5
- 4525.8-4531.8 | 44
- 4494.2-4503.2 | 36.7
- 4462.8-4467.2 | 30.4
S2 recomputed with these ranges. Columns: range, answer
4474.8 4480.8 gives 35.6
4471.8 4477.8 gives 35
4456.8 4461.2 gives 36.1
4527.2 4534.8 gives 49.3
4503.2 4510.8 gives 43.7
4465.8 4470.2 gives 37.3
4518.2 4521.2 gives 46.3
